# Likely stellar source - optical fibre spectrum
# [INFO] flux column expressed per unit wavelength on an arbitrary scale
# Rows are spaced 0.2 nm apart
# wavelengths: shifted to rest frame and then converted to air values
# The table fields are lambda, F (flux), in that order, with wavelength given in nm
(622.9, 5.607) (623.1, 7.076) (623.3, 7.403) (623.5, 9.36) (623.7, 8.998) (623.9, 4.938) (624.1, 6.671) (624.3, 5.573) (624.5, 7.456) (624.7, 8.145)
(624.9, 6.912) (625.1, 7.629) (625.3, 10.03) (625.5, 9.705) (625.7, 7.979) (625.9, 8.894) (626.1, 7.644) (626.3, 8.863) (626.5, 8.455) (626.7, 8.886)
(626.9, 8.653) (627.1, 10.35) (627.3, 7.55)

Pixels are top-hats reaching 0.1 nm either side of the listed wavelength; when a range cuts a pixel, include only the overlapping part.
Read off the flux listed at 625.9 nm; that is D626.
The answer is 8.894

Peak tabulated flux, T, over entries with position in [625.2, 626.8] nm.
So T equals 10.03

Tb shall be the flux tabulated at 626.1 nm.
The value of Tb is 7.644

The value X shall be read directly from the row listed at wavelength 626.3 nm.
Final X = 8.863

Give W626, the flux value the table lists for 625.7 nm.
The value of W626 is 7.979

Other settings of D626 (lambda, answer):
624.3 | 5.573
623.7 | 8.998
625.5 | 9.705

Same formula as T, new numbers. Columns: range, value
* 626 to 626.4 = 8.863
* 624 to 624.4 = 6.671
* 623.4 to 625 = 9.36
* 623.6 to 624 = 8.998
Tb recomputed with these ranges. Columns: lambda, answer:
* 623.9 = 4.938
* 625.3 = 10.03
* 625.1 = 7.629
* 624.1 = 6.671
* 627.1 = 10.35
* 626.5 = 8.455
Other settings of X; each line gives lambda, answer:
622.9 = 5.607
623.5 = 9.36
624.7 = 8.145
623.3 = 7.403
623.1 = 7.076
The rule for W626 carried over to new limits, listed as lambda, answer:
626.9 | 8.653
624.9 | 6.912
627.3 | 7.55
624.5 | 7.456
